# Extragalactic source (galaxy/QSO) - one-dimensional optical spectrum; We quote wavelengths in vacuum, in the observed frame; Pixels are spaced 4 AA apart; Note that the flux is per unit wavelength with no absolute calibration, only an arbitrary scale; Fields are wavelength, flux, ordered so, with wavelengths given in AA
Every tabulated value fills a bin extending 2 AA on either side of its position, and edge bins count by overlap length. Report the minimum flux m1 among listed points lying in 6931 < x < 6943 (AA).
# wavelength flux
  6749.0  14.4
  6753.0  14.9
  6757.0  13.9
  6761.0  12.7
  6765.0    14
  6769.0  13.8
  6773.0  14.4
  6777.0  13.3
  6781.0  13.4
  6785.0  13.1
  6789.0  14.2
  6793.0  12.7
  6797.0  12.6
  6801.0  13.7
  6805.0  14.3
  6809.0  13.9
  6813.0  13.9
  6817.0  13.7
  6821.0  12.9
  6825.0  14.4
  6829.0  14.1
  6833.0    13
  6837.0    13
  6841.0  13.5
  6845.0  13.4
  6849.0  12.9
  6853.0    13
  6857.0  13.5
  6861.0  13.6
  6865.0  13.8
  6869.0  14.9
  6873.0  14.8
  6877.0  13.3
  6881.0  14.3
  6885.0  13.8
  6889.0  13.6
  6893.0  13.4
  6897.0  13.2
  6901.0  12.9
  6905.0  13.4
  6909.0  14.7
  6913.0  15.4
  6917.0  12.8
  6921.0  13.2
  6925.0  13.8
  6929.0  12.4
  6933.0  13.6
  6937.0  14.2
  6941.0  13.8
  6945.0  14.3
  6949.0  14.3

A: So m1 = 13.6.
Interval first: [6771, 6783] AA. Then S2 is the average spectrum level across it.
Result 13.7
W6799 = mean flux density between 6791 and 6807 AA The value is 13.3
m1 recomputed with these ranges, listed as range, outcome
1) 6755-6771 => 12.7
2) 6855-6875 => 13.5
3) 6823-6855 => 12.9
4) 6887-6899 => 13.2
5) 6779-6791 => 13.1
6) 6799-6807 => 13.7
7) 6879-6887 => 13.8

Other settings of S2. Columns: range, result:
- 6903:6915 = 14.5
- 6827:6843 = 13.4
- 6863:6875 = 14.5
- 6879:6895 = 13.8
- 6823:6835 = 13.8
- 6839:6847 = 13.4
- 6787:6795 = 13.4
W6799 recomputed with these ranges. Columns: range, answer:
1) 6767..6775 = 14.1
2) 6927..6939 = 13.4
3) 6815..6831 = 13.8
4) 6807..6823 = 13.6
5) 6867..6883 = 14.3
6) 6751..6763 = 13.8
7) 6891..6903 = 13.2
